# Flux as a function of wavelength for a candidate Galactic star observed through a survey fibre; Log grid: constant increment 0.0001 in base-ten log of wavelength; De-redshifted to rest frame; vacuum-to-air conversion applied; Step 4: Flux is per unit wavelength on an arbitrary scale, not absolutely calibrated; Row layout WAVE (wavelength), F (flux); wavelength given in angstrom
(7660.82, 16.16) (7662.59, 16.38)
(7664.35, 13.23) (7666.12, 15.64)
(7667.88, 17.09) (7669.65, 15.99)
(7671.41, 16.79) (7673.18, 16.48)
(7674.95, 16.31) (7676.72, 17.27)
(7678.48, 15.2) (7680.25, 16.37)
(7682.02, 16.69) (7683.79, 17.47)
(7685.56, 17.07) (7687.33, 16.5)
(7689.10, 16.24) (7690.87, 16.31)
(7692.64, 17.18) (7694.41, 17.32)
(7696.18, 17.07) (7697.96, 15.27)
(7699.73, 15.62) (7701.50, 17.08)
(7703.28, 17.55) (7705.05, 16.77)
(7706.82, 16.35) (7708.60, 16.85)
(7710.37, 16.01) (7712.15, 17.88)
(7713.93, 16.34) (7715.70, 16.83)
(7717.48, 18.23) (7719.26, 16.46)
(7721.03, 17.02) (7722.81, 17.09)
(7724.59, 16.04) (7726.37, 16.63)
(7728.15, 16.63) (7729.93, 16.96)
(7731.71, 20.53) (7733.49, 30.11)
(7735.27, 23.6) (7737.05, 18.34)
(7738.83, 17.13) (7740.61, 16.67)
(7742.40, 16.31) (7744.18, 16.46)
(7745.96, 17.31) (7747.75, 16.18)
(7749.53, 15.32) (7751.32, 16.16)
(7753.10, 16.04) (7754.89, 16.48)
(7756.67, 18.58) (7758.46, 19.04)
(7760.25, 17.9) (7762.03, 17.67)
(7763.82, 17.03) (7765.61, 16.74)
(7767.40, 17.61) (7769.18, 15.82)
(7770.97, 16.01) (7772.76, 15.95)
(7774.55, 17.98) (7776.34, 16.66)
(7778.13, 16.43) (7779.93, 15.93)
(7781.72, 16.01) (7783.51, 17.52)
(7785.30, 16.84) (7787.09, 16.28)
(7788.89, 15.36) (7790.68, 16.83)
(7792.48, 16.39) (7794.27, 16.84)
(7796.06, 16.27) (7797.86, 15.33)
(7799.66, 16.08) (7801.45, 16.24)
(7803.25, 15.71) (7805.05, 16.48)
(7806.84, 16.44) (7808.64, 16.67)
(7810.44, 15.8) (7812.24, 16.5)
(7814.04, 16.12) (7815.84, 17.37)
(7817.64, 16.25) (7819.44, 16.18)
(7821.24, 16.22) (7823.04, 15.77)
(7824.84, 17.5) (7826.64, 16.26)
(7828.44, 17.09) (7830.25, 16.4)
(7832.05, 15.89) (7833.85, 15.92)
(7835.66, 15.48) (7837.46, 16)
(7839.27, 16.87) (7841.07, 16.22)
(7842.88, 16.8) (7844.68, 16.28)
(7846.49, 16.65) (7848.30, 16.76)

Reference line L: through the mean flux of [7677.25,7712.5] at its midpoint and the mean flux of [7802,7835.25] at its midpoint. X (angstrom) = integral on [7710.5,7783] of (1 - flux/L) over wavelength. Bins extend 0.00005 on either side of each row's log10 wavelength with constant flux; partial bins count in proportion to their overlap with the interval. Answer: -4.1 angstrom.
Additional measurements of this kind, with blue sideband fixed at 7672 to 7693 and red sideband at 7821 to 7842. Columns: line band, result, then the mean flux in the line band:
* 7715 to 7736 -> -3.0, 18.8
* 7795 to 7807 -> 0.2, 16.1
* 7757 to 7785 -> -1.0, 17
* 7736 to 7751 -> -0.3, 16.8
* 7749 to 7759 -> -0.3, 16.9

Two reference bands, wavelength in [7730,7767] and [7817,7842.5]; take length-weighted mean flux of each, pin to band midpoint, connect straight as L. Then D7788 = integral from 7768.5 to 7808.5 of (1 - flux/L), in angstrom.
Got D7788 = 2.1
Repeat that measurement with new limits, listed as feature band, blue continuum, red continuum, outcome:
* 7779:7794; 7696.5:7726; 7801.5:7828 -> 0.1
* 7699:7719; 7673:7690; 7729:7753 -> 0.7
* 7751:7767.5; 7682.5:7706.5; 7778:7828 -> -0.9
